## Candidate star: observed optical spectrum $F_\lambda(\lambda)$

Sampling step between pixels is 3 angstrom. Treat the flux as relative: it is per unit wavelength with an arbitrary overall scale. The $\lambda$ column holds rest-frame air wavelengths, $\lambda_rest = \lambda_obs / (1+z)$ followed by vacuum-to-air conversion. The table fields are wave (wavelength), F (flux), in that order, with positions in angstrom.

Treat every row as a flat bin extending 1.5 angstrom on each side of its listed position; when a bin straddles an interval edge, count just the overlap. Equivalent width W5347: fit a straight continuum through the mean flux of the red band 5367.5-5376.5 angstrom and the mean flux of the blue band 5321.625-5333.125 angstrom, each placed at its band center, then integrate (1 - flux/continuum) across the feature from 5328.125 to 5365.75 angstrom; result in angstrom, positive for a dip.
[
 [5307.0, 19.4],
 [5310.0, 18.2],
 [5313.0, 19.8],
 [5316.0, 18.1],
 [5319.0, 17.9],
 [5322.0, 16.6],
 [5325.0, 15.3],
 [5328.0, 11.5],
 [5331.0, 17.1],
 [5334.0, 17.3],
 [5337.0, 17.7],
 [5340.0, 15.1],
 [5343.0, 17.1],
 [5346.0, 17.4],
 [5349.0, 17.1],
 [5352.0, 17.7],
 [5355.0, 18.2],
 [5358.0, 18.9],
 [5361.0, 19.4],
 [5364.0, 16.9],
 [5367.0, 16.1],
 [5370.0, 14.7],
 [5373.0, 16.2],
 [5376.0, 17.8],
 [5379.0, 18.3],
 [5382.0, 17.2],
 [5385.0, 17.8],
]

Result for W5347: -4.2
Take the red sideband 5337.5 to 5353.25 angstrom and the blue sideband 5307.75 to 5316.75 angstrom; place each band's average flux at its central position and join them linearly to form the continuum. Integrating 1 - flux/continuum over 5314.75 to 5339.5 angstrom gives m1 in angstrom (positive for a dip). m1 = 2.2 angstrom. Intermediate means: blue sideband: 18.8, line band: 16.4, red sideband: 16.9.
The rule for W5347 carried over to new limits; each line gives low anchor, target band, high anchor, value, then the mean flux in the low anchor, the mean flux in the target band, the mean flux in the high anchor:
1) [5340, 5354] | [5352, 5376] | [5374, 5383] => 0.22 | 17.1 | 17.3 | 17.7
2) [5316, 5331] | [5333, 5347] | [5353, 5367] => -0.06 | 15.8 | 16.9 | 18.1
